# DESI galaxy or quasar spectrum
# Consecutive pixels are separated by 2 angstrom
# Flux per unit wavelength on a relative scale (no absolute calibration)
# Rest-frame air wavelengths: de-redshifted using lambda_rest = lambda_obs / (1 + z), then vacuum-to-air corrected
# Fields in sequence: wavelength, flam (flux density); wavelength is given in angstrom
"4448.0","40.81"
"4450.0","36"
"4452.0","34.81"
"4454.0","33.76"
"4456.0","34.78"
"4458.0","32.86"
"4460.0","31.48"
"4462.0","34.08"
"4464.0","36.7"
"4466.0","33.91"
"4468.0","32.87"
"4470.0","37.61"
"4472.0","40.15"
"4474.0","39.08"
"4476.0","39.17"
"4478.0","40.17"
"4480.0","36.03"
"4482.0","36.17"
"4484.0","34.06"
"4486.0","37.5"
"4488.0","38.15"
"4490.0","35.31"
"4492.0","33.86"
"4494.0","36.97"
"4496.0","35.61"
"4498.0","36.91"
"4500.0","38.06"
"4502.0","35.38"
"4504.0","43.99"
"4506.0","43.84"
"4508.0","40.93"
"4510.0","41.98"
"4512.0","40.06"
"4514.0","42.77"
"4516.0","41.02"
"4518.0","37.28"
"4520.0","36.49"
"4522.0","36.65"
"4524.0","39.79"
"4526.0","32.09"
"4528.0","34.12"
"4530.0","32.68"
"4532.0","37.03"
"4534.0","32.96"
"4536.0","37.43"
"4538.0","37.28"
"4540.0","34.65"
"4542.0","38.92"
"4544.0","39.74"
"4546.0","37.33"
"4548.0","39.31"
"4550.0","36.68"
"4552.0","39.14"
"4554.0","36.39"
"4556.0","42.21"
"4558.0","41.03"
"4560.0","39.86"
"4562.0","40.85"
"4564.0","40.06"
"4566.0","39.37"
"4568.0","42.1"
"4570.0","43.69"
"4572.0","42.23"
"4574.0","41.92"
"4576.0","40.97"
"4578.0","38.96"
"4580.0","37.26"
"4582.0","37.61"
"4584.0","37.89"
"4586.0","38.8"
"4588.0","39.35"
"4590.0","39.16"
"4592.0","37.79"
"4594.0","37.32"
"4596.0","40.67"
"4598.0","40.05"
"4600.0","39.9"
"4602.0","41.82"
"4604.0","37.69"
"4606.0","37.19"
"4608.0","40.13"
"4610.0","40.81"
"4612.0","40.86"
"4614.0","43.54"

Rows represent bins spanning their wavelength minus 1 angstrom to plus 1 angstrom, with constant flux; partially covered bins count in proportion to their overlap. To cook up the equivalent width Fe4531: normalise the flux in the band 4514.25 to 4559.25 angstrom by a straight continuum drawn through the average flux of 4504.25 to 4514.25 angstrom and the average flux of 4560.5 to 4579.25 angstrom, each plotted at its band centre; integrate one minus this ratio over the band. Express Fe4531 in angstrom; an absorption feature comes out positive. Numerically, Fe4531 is 4.5 angstrom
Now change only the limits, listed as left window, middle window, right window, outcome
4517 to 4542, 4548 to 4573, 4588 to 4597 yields -2.0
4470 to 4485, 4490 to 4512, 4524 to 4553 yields -0.8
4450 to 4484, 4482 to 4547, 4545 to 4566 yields 0.3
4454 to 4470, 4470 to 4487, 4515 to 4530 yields -1.5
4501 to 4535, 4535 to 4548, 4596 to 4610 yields 0.3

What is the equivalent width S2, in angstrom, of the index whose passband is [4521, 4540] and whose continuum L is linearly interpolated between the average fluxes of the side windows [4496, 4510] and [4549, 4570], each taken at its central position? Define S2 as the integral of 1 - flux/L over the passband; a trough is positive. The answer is 2.1 angstrom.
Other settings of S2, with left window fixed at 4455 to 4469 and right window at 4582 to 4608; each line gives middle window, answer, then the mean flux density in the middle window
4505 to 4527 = -2.1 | 39.4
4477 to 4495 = -0.9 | 36.5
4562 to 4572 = -0.9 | 41.4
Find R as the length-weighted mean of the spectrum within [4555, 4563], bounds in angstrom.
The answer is 41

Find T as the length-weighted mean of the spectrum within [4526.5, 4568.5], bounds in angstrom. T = 37.9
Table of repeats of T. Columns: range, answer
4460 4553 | 37.4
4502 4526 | 39.9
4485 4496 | 36.3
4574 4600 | 39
